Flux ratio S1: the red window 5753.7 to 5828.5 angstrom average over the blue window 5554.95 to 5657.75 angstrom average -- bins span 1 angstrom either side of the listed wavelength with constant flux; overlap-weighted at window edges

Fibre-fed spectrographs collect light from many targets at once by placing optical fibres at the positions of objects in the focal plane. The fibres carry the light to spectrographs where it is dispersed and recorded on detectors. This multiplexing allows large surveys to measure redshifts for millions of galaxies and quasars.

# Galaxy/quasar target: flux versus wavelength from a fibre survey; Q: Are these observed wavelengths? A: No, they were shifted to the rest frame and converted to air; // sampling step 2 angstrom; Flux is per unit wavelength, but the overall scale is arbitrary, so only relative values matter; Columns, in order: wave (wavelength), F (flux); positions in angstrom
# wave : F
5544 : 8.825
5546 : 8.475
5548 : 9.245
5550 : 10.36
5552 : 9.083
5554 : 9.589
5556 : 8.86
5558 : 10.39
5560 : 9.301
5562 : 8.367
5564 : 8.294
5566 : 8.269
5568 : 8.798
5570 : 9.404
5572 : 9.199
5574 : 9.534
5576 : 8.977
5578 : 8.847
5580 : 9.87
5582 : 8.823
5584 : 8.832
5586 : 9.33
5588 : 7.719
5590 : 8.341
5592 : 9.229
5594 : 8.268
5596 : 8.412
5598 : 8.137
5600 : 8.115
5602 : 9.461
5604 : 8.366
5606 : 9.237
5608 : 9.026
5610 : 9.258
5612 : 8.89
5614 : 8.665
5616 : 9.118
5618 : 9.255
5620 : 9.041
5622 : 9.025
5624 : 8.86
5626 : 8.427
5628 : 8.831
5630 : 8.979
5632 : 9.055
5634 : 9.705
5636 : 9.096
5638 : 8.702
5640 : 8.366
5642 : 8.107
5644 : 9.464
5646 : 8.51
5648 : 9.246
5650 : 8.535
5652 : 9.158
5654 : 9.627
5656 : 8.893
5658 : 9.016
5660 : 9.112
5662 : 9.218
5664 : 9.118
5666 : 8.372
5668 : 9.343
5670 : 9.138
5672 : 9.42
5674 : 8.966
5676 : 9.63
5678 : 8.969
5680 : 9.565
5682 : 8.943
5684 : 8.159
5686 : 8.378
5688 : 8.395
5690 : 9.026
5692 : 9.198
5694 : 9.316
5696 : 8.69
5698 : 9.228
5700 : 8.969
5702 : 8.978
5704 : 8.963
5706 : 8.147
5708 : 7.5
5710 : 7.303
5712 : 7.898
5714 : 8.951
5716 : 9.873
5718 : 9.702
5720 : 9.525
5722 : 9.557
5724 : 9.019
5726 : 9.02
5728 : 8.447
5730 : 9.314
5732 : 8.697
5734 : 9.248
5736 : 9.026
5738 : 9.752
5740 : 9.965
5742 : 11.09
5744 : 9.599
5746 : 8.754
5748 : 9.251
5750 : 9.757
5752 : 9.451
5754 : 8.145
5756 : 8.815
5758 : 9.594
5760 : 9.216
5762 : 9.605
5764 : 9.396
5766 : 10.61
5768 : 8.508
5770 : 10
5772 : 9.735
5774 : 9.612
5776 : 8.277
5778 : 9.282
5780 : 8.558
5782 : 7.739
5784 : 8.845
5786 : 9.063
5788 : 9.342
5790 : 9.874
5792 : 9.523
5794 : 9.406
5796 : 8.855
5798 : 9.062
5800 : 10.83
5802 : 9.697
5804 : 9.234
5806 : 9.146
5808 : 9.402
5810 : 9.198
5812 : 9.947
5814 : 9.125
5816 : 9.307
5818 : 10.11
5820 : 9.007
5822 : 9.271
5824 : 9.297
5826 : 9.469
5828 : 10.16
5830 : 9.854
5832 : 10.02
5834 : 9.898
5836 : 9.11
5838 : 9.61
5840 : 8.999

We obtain 1.0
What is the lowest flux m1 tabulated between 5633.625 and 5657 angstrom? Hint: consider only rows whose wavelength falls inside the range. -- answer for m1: 8.107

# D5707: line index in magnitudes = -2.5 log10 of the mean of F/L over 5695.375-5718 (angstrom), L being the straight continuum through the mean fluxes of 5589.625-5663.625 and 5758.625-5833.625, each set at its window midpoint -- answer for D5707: 0.06 mag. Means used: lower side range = 8.89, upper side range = 9.4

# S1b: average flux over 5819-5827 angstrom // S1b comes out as 9.26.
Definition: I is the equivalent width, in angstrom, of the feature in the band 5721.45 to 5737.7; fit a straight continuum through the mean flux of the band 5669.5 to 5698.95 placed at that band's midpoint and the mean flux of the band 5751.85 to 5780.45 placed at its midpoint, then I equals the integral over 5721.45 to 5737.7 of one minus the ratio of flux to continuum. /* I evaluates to 0.2 angstrom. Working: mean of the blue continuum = 9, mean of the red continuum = 9.26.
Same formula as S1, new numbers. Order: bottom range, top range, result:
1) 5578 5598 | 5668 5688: 1.03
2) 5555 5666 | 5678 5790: 1.02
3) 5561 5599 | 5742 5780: 1.06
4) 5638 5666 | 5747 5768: 1.05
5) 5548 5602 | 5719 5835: 1.05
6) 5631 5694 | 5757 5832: 1.04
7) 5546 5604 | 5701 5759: 1.01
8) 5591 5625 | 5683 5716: 0.97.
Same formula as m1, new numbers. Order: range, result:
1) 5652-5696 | 8.159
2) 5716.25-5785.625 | 7.739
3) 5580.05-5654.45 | 7.719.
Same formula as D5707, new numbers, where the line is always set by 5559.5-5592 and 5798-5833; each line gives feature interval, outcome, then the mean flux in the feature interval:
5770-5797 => 0.04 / 9.12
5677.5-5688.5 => 0.05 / 8.74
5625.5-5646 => 0.02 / 8.87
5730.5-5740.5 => 0.00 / 9.31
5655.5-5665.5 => 0.01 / 9.05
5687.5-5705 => 0.03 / 8.99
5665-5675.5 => 0.01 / 9.08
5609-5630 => 0.01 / 8.94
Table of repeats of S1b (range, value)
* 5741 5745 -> 10.3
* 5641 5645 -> 8.79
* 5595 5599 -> 8.27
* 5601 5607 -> 9.02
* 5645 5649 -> 8.88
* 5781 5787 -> 8.55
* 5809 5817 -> 9.39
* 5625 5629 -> 8.63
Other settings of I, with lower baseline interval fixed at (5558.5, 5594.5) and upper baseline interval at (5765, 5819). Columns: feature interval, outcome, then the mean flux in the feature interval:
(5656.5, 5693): 0.4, 9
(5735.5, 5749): -0.6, 9.66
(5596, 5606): 0.4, 8.58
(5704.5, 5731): 1.1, 8.79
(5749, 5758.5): 0.1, 9.13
